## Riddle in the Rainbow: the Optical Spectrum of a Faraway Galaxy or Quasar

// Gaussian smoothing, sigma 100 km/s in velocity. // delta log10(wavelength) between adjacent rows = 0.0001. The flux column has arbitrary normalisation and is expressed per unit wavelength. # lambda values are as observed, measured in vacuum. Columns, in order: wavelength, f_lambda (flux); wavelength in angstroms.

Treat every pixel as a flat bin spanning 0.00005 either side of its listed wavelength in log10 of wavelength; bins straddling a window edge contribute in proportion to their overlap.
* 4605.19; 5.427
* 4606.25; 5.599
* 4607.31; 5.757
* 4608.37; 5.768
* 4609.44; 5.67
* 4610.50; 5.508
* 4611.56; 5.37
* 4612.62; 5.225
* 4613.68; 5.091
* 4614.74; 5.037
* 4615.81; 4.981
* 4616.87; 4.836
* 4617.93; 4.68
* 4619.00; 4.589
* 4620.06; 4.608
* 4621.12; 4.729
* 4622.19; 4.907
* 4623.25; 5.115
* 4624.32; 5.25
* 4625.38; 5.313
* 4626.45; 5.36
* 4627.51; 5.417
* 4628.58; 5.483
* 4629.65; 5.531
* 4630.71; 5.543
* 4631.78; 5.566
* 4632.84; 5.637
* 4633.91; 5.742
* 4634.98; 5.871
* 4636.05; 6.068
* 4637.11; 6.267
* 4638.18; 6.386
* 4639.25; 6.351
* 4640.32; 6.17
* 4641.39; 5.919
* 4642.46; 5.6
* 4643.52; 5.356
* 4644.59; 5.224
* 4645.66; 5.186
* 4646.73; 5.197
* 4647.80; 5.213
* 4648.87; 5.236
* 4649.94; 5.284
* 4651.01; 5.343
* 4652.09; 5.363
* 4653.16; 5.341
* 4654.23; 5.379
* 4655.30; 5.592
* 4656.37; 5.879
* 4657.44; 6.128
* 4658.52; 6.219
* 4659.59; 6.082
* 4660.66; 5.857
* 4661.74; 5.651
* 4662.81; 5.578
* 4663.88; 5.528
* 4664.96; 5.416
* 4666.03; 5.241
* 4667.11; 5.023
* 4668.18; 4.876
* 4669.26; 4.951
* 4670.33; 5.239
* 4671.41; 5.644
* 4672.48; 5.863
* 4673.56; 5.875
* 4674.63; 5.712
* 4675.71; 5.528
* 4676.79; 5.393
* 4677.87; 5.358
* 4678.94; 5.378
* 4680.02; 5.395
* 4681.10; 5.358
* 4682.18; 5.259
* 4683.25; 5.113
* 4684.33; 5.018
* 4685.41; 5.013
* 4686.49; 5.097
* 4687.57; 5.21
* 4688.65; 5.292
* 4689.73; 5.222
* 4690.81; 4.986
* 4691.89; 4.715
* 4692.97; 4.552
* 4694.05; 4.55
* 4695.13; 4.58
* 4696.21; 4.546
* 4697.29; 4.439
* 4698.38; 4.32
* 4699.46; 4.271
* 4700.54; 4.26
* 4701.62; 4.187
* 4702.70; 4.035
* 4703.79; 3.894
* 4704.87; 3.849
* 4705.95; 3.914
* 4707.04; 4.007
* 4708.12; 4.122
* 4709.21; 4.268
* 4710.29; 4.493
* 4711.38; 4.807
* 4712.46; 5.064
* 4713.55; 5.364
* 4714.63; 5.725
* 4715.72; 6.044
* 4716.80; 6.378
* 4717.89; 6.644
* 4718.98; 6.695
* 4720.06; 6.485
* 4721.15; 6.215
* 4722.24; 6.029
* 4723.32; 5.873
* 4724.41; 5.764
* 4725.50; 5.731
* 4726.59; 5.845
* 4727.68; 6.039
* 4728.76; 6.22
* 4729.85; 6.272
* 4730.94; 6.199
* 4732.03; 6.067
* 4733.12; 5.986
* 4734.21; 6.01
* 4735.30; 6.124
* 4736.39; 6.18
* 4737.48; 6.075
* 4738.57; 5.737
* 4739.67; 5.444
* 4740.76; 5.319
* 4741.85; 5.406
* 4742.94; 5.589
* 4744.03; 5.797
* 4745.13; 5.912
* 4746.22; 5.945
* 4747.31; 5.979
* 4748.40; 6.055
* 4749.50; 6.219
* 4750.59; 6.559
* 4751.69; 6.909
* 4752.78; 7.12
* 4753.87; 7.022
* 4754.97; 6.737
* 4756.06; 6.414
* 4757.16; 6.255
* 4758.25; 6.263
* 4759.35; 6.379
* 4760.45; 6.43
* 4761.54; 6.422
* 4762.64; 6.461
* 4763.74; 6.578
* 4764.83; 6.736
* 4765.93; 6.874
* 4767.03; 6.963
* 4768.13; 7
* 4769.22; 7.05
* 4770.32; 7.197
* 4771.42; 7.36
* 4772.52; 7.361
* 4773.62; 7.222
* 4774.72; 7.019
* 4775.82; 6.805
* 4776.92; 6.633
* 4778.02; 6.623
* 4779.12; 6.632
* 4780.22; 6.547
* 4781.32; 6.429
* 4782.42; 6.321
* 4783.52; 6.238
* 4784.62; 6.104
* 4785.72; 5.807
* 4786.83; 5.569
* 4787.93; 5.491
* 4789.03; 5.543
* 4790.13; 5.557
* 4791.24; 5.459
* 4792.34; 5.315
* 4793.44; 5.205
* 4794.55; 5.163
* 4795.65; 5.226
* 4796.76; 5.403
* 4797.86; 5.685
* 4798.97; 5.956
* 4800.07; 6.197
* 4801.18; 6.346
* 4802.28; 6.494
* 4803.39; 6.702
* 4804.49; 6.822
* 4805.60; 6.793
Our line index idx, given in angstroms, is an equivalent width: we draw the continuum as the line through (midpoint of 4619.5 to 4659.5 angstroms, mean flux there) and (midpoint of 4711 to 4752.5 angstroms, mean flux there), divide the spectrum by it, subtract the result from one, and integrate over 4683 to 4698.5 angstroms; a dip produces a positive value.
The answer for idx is 2.5 angstroms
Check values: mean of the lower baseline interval 5.54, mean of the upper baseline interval 5.98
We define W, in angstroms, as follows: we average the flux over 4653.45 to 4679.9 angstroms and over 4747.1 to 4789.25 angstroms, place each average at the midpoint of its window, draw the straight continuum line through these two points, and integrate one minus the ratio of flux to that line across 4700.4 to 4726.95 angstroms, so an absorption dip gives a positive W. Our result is 3.7 angstroms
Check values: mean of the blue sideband 5.55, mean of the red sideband 6.56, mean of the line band 5.2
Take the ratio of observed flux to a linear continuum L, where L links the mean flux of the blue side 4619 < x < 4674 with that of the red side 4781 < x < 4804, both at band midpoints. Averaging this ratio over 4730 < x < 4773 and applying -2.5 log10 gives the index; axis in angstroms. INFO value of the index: -0.11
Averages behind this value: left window 5.51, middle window 6.36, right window 5.82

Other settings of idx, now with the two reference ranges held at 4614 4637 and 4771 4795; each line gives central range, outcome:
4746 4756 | -0.8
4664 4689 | 1.1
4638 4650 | -0.5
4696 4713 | 4.3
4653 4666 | -0.6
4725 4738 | -0.4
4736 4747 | 0.4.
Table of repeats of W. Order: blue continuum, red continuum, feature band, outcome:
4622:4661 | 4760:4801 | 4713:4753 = 0.1 angstroms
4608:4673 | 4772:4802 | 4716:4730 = -0.9 angstroms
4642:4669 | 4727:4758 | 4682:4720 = 6.2 angstroms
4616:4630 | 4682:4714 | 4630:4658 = -4.1 angstroms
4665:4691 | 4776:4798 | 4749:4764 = -2.2 angstroms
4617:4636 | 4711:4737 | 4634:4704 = 3.4 angstroms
